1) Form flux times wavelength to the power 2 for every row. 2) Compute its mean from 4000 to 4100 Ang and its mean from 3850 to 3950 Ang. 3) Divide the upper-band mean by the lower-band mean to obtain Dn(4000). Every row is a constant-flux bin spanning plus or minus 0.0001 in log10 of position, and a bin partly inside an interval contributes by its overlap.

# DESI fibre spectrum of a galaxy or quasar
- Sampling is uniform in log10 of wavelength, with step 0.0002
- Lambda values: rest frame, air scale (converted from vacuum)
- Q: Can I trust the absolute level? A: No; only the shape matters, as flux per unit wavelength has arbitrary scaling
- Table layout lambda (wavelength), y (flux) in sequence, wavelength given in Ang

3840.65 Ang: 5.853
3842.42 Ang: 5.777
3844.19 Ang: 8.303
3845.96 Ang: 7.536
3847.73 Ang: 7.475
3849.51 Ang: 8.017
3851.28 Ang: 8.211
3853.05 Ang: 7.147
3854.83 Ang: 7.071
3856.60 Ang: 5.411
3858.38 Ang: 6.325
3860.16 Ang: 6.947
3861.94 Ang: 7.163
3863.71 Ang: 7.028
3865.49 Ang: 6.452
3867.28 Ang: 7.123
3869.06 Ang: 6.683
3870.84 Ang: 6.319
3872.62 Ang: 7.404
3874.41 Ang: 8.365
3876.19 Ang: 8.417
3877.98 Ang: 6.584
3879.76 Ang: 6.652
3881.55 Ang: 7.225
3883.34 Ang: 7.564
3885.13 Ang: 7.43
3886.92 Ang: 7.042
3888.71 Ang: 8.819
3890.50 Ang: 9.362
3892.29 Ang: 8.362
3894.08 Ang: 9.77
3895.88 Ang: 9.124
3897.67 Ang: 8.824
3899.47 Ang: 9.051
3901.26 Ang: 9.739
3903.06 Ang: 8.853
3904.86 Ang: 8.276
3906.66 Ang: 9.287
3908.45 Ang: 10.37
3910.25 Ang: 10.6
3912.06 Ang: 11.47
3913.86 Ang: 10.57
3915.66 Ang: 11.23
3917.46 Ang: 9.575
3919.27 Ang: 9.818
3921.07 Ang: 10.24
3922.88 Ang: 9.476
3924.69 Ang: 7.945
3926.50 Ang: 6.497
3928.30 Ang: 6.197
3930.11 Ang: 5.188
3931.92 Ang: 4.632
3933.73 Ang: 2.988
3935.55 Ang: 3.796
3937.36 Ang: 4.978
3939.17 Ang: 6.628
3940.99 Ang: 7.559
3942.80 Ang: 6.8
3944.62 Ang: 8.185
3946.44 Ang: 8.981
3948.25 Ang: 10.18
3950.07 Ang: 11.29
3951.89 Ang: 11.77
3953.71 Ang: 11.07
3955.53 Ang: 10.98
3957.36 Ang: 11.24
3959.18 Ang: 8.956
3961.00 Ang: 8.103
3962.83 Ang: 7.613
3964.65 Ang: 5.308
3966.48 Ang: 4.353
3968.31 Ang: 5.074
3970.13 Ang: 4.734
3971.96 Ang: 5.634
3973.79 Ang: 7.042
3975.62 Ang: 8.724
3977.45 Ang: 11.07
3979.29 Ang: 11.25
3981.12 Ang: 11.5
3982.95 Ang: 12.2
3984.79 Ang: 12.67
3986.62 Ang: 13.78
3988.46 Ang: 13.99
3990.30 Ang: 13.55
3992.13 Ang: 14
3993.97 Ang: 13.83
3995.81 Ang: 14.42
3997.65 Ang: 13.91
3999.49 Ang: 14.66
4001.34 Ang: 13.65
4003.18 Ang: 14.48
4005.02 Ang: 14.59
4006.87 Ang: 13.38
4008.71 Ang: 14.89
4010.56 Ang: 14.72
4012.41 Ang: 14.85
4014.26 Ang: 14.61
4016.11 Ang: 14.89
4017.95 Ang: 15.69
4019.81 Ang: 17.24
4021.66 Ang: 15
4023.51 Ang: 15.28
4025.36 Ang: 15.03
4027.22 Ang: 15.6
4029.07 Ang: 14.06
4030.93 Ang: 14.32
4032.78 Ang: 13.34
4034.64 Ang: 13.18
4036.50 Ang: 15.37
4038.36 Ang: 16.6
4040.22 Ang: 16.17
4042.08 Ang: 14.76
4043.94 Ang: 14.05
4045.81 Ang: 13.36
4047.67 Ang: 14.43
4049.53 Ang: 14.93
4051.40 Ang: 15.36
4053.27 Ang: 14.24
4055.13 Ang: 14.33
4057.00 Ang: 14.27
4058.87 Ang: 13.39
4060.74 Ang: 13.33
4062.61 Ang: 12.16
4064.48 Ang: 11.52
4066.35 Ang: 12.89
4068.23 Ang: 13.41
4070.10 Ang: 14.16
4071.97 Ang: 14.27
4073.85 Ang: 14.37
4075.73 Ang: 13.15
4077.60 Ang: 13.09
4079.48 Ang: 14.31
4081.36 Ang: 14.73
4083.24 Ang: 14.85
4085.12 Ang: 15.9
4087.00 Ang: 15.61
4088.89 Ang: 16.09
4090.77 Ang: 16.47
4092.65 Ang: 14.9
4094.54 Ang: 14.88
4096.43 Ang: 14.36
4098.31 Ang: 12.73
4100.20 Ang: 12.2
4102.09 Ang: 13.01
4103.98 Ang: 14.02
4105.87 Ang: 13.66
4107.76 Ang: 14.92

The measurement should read 2.0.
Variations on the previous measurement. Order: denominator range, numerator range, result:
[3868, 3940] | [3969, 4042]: 1.76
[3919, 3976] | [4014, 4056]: 2.06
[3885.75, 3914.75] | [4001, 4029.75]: 1.69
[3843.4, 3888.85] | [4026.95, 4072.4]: 2.14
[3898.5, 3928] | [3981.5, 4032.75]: 1.59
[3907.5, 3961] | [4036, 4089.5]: 1.77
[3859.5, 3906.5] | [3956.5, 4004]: 1.41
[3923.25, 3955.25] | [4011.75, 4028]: 2.15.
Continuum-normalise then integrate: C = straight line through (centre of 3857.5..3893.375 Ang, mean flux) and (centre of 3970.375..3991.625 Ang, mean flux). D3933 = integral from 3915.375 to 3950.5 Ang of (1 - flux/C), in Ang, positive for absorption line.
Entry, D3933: 6.7 Ang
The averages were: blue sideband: 7.38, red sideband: 10.9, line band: 7.49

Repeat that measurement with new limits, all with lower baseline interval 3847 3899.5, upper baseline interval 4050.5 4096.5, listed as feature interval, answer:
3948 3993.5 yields 4.03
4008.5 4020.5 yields -2.91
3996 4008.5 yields -2.44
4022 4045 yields -3.41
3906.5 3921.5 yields -2.52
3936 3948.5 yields 3.22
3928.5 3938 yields 5.08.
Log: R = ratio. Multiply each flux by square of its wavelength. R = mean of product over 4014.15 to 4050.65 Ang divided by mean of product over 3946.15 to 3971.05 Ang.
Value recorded 1.8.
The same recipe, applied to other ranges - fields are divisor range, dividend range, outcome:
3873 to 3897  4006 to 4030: 2.00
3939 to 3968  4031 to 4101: 1.74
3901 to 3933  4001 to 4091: 1.75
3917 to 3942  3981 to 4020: 2.17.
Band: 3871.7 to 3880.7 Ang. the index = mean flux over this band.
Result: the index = 7.48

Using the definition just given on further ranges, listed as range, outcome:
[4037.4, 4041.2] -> 16.4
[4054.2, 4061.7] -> 13.8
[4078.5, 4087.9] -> 15.1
